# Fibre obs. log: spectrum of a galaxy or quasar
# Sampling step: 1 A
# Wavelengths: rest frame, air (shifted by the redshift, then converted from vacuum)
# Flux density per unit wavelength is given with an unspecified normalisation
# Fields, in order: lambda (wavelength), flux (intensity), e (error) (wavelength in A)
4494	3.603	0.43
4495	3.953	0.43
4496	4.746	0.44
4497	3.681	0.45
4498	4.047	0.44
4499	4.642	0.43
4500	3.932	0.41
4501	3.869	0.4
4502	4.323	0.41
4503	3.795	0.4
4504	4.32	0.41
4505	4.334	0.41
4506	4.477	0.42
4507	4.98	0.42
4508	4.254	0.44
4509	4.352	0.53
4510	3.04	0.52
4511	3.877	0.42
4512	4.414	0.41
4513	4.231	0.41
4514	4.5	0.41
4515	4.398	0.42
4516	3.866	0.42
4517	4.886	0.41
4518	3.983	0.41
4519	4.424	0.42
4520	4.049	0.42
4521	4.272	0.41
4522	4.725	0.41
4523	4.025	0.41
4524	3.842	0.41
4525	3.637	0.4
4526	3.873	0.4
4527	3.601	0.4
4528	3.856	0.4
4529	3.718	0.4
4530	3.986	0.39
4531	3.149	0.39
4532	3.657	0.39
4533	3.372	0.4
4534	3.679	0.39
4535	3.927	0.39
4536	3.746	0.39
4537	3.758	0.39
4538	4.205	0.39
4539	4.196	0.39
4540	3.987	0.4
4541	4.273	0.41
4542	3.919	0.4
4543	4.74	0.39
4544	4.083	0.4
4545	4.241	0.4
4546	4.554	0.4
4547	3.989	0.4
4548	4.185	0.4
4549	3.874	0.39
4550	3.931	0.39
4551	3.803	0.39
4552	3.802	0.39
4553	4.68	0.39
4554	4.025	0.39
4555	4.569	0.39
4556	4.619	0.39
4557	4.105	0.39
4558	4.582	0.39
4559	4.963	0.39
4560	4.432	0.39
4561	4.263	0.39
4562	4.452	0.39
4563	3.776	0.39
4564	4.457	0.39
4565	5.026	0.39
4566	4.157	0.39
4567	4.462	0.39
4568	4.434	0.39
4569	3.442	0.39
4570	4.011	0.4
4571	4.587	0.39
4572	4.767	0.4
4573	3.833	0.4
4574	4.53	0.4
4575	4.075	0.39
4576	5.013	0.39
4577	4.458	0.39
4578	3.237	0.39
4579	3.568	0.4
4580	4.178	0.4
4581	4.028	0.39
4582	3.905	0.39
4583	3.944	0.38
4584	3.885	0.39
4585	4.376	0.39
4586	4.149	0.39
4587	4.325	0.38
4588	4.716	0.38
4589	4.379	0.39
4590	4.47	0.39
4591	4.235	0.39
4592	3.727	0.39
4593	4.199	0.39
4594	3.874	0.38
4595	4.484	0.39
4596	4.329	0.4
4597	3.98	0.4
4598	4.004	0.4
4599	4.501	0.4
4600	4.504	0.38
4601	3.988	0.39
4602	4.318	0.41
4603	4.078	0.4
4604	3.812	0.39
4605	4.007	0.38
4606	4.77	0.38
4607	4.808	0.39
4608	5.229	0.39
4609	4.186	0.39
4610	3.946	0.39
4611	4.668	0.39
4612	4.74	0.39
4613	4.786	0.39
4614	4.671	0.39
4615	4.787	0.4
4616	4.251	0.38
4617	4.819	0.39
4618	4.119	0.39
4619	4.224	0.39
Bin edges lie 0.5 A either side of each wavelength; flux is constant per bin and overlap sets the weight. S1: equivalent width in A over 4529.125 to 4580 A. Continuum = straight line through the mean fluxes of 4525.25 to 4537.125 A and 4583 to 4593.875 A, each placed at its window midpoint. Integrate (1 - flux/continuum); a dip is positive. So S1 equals -3.2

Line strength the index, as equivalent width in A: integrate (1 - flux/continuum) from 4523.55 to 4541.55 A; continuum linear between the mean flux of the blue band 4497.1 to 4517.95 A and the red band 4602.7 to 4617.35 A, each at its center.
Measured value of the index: 2.0 A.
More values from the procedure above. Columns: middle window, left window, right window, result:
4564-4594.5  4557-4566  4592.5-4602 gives 0.9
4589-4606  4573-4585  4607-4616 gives 0.8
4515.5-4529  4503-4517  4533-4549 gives 0.3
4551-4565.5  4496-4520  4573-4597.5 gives -0.7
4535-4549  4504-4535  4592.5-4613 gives 0.0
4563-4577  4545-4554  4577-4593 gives -0.9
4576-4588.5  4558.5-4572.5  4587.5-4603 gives 0.6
